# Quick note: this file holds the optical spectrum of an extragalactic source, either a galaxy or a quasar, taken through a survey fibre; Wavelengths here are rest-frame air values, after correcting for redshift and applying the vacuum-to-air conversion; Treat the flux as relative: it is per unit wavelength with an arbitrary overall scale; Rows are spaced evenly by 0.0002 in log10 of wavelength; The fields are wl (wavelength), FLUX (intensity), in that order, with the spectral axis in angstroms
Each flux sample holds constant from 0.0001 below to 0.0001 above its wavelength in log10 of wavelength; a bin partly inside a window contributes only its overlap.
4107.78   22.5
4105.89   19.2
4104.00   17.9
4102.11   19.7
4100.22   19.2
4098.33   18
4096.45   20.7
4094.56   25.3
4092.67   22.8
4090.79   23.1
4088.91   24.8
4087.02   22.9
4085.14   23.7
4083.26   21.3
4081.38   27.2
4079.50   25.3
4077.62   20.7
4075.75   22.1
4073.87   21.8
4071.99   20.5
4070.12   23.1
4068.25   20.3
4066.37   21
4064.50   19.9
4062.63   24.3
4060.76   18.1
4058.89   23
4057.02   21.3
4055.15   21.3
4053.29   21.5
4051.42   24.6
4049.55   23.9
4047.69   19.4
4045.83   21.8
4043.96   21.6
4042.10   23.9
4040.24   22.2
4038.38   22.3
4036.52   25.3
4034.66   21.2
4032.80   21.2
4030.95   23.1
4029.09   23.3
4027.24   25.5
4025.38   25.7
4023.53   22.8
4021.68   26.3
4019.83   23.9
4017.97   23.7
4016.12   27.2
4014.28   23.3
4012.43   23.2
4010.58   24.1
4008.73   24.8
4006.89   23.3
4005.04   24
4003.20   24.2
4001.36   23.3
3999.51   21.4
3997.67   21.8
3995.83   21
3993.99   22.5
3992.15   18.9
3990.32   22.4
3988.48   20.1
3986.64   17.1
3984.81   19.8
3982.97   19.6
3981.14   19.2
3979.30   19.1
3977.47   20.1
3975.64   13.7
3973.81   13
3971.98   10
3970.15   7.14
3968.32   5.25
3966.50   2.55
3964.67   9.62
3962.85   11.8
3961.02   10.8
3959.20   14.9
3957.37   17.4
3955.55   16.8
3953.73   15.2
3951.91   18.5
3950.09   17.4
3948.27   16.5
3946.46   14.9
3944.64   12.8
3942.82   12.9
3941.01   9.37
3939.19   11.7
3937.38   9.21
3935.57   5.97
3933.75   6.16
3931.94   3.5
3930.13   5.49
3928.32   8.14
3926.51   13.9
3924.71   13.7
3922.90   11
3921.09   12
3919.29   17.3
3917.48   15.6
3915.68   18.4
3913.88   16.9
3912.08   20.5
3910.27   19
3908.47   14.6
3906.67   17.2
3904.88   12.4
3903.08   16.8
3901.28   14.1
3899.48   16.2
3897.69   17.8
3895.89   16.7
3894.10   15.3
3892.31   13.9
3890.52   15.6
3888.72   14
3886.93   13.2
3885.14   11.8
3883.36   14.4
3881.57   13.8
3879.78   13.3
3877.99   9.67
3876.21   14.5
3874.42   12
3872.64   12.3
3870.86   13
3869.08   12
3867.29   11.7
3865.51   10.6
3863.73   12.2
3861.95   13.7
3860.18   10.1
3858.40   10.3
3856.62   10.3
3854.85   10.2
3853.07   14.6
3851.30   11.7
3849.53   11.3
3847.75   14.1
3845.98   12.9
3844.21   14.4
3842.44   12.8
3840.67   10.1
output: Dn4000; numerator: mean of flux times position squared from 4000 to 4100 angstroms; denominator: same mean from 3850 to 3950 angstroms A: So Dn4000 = 1.89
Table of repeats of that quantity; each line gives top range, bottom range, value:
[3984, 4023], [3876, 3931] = 1.66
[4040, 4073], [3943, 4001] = 1.43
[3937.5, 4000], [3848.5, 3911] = 1.20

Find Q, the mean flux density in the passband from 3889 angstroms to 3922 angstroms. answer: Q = 16.1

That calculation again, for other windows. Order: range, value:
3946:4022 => 18.3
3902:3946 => 12.7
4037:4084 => 22.1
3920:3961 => 12.2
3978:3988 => 19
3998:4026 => 24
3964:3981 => 11.6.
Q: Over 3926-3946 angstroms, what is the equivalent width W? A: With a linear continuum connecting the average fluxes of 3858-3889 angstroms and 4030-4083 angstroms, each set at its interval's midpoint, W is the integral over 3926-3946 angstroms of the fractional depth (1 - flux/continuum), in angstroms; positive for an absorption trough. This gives 8.5 angstroms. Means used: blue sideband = 12.4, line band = 9.05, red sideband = 22.2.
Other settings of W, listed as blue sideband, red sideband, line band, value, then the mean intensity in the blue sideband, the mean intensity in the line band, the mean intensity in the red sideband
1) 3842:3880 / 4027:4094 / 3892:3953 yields 5.9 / 12.1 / 13.7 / 22.5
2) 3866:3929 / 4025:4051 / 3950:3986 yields 8.9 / 14.4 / 14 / 22.9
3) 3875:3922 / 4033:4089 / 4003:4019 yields -3.3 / 15.2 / 24.2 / 22.3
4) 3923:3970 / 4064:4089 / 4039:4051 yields -1.5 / 11.3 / 22.2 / 22.4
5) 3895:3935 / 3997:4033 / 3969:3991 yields 4.2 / 13.9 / 16.6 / 23.9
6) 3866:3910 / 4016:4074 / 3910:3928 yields 0.3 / 14.1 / 15.5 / 22.6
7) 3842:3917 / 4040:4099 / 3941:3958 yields 1.5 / 13.8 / 15.5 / 22.3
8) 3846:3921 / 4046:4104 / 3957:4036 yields -2.4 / 14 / 19.4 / 22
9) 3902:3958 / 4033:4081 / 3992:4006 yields -3.2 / 13.6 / 22.3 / 22.1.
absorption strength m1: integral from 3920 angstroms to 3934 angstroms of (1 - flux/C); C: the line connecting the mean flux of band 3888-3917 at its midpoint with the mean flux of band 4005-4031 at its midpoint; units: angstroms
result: 6.6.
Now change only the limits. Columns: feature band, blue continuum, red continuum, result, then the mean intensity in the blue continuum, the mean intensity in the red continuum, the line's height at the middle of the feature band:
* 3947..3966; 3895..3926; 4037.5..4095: 3.3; 15.9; 22.4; 17.8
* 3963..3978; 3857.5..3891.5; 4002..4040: 7.5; 12.5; 23.9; 20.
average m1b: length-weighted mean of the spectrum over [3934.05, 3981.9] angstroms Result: 12.8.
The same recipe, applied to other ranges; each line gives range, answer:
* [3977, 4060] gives 22.4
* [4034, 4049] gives 22.3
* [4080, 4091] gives 23.9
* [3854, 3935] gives 13.2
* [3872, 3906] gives 14.1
